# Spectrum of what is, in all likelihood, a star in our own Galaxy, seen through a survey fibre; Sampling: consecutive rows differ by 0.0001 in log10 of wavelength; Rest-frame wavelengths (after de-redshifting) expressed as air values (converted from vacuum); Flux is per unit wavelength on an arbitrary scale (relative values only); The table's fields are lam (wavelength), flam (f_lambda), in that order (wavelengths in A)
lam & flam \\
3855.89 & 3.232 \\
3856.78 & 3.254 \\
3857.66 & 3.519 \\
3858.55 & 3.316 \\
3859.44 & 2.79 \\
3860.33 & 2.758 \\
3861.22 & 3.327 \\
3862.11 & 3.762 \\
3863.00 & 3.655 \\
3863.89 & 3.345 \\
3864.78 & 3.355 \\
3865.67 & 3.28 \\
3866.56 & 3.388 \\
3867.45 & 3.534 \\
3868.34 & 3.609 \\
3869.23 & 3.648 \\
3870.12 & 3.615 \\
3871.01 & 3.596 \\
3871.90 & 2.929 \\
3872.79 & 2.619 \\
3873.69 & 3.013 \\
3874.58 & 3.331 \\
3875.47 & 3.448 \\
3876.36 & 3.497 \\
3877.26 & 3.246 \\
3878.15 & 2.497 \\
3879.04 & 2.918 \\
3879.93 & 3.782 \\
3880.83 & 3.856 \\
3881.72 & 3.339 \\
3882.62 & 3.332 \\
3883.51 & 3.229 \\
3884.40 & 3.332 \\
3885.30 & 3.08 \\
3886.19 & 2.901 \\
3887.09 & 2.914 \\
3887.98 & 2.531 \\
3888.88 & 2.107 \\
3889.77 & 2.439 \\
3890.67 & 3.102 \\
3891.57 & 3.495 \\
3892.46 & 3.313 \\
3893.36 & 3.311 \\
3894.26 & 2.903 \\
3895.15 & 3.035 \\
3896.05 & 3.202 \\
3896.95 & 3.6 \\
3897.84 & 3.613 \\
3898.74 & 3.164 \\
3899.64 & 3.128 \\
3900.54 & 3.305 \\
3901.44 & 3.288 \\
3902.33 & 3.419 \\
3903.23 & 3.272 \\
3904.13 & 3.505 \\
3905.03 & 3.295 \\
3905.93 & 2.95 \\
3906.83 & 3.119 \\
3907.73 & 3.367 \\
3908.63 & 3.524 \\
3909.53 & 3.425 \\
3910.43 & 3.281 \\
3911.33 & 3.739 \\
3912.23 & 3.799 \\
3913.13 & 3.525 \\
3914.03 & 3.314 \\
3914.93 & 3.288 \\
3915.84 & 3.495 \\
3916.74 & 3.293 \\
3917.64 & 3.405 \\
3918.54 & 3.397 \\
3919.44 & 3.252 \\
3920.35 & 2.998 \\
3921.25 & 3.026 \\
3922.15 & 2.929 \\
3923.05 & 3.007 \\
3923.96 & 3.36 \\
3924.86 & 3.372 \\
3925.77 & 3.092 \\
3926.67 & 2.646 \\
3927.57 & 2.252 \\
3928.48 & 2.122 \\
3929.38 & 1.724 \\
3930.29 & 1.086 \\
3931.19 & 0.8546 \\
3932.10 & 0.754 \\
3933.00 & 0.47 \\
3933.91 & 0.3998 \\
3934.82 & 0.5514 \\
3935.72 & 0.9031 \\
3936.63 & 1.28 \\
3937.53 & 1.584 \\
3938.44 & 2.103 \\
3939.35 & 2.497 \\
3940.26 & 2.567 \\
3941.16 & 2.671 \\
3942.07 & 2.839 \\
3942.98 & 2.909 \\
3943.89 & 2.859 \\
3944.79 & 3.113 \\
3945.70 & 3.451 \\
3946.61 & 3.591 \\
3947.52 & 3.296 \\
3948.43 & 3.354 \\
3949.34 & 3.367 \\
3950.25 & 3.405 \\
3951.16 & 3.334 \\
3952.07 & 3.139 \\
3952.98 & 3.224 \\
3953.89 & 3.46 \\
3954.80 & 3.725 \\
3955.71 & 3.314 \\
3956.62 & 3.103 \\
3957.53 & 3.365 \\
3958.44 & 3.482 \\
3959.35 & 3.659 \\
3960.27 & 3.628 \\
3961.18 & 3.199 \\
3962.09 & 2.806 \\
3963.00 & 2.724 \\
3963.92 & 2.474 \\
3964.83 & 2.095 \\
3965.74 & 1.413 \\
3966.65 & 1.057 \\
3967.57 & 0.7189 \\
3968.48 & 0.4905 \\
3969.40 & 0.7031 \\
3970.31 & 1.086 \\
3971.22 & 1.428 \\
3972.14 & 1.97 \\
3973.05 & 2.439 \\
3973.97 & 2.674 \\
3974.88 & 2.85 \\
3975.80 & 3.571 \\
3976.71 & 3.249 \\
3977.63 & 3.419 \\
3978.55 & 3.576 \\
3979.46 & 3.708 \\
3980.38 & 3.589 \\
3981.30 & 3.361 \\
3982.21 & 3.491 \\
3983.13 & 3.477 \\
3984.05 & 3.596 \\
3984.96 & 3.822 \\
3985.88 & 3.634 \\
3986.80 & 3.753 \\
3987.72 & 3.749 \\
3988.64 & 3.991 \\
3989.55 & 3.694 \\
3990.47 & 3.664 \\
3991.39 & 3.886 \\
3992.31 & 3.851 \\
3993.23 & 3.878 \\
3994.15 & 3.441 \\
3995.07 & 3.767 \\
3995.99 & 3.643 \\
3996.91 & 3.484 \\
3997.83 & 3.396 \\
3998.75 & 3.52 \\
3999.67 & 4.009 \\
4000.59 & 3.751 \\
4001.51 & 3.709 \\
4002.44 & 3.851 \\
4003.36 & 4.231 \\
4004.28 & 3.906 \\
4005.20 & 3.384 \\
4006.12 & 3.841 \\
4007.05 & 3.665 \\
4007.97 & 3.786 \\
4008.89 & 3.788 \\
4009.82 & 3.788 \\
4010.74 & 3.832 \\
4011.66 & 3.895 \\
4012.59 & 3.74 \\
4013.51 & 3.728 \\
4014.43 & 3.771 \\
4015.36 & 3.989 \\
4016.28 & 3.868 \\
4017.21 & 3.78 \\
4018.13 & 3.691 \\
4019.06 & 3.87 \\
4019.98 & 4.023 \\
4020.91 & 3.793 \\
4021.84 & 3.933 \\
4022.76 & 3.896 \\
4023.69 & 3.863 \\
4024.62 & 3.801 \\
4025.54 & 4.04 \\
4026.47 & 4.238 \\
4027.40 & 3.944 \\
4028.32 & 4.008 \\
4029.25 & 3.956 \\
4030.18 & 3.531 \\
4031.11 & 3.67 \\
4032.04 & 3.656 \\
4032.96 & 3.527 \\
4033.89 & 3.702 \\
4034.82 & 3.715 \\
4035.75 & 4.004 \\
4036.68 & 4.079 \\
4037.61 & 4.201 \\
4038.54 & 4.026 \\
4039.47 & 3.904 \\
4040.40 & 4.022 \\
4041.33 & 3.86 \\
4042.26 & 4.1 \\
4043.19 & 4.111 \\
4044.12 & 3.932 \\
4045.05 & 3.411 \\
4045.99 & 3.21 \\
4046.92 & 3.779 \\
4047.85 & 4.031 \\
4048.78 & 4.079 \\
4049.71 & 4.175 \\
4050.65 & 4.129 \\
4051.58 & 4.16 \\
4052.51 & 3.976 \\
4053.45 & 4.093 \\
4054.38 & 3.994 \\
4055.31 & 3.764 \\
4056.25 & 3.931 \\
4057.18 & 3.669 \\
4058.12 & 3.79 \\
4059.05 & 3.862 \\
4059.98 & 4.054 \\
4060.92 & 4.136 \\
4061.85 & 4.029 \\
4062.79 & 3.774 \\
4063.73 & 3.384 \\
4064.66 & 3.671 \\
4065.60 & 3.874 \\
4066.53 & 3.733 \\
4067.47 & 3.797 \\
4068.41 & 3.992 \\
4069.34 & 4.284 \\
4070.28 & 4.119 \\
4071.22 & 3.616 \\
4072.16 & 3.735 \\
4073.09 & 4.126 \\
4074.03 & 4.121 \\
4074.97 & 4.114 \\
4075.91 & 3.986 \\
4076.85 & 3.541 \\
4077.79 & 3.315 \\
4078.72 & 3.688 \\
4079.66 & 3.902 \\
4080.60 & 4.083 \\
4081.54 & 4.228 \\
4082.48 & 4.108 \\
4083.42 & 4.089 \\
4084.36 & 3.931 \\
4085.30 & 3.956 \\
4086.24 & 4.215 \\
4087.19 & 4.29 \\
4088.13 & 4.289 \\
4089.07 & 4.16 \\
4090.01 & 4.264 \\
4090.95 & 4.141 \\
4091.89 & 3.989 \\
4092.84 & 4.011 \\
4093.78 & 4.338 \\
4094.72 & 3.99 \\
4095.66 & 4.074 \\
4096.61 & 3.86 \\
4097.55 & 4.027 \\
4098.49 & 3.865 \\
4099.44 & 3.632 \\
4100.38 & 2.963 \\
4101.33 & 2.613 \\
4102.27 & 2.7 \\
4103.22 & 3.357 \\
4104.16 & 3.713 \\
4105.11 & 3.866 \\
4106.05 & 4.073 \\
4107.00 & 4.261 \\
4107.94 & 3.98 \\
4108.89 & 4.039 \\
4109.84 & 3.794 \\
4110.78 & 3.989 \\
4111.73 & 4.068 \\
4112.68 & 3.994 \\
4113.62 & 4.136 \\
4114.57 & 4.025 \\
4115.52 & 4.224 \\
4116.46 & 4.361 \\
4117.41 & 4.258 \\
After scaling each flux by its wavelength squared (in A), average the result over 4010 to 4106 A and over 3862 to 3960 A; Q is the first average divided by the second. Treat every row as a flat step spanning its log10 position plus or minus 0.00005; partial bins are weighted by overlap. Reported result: 1.4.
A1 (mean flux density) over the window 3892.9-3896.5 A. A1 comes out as 3.11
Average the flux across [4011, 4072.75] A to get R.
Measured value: 3.88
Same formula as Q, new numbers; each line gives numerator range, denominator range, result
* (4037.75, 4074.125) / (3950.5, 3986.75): 1.44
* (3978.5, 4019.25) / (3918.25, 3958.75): 1.48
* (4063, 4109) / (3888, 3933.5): 1.43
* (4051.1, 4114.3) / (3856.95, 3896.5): 1.35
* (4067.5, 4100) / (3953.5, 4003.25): 1.35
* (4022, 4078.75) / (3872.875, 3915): 1.30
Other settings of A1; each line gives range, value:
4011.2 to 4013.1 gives 3.81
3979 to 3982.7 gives 3.54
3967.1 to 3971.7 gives 0.889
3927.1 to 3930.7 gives 1.81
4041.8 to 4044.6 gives 4.05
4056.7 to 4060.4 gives 3.85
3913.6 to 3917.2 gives 3.34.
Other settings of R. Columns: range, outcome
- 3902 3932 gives 3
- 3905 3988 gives 2.77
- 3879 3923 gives 3.24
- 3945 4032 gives 3.37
